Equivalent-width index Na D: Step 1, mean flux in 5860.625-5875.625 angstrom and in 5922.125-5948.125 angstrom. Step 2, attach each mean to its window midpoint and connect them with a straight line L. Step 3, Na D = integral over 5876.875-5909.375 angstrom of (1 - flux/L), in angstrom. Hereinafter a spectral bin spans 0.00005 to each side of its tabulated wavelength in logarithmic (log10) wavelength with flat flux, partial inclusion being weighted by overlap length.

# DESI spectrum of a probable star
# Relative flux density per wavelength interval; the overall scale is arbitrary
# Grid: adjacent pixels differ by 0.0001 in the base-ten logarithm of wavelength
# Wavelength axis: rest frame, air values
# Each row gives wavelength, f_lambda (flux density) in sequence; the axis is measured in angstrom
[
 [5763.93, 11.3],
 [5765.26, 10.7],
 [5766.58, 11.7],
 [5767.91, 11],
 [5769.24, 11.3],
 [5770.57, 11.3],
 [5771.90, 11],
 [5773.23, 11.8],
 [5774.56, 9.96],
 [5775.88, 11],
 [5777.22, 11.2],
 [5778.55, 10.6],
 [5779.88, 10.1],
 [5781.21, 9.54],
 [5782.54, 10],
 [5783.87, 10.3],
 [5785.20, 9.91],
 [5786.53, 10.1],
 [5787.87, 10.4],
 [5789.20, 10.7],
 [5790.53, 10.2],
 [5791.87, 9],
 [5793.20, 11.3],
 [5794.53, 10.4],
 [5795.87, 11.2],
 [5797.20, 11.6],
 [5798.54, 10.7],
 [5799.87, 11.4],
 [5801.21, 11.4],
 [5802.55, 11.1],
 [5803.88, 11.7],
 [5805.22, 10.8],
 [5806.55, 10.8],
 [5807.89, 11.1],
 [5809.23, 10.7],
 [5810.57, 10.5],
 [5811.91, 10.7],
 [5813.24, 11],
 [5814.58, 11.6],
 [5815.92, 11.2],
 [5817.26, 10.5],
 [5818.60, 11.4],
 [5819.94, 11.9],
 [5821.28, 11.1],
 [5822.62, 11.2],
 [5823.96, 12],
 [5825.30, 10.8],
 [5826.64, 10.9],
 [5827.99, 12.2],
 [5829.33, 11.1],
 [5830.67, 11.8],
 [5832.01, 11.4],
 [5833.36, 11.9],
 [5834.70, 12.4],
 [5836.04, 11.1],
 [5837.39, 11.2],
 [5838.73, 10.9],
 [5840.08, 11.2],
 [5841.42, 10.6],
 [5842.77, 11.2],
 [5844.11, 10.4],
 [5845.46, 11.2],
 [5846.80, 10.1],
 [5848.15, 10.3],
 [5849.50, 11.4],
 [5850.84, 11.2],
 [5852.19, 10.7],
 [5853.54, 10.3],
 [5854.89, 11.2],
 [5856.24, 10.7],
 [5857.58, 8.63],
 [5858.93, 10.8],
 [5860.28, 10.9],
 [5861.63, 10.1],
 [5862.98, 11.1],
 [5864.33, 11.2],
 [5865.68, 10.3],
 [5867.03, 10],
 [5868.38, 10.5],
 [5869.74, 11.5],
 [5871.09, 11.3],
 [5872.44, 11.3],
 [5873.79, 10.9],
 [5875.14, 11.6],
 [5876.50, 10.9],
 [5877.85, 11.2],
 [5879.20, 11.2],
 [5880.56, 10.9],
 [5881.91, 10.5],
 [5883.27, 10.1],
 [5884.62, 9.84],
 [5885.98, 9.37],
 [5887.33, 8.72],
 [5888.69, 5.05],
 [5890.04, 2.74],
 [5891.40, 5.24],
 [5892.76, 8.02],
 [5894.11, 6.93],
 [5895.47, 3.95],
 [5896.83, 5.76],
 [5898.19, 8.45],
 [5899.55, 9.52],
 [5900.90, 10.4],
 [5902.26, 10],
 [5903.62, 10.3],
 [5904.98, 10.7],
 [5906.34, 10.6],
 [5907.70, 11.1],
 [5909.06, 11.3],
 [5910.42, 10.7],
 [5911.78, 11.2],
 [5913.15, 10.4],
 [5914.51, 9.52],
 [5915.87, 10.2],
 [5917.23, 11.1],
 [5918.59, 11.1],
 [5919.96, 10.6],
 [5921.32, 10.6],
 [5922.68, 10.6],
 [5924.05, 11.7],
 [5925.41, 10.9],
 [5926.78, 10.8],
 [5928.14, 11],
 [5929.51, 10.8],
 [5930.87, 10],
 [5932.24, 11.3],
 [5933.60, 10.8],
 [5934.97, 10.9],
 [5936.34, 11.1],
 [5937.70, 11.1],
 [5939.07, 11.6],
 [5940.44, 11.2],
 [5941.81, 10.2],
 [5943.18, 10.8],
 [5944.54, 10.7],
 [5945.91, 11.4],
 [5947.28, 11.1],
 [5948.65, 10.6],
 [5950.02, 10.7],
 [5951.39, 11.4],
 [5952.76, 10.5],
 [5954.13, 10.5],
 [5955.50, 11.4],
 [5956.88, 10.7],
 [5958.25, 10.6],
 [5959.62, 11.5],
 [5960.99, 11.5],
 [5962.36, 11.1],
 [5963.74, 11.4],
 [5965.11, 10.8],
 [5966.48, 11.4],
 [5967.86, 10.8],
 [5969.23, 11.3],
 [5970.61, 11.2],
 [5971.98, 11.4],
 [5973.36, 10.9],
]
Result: 6.2 angstrom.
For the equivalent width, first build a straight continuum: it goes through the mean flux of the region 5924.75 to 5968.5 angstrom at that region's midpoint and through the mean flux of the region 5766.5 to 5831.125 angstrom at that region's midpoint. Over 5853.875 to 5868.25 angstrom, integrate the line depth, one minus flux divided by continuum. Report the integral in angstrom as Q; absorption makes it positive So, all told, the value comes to 0.6 angstrom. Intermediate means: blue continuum 10.9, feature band 10.5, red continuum 11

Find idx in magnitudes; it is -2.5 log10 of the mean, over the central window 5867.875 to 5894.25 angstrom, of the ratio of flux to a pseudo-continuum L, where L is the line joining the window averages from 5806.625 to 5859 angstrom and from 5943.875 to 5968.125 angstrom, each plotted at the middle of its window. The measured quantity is 0.17 mag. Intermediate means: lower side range 11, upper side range 11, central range 9.43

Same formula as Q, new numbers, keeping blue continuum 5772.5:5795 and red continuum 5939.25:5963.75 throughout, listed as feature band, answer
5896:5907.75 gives 1.4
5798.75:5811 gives -0.7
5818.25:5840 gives -1.9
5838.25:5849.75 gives -0.2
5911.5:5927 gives 0.2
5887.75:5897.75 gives 4.8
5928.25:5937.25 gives 0.1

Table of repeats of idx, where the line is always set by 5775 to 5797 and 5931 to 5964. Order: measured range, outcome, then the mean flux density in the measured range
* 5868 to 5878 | -0.04 mag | 11.2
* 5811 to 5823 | -0.07 mag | 11.2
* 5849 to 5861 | 0.00 mag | 10.6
